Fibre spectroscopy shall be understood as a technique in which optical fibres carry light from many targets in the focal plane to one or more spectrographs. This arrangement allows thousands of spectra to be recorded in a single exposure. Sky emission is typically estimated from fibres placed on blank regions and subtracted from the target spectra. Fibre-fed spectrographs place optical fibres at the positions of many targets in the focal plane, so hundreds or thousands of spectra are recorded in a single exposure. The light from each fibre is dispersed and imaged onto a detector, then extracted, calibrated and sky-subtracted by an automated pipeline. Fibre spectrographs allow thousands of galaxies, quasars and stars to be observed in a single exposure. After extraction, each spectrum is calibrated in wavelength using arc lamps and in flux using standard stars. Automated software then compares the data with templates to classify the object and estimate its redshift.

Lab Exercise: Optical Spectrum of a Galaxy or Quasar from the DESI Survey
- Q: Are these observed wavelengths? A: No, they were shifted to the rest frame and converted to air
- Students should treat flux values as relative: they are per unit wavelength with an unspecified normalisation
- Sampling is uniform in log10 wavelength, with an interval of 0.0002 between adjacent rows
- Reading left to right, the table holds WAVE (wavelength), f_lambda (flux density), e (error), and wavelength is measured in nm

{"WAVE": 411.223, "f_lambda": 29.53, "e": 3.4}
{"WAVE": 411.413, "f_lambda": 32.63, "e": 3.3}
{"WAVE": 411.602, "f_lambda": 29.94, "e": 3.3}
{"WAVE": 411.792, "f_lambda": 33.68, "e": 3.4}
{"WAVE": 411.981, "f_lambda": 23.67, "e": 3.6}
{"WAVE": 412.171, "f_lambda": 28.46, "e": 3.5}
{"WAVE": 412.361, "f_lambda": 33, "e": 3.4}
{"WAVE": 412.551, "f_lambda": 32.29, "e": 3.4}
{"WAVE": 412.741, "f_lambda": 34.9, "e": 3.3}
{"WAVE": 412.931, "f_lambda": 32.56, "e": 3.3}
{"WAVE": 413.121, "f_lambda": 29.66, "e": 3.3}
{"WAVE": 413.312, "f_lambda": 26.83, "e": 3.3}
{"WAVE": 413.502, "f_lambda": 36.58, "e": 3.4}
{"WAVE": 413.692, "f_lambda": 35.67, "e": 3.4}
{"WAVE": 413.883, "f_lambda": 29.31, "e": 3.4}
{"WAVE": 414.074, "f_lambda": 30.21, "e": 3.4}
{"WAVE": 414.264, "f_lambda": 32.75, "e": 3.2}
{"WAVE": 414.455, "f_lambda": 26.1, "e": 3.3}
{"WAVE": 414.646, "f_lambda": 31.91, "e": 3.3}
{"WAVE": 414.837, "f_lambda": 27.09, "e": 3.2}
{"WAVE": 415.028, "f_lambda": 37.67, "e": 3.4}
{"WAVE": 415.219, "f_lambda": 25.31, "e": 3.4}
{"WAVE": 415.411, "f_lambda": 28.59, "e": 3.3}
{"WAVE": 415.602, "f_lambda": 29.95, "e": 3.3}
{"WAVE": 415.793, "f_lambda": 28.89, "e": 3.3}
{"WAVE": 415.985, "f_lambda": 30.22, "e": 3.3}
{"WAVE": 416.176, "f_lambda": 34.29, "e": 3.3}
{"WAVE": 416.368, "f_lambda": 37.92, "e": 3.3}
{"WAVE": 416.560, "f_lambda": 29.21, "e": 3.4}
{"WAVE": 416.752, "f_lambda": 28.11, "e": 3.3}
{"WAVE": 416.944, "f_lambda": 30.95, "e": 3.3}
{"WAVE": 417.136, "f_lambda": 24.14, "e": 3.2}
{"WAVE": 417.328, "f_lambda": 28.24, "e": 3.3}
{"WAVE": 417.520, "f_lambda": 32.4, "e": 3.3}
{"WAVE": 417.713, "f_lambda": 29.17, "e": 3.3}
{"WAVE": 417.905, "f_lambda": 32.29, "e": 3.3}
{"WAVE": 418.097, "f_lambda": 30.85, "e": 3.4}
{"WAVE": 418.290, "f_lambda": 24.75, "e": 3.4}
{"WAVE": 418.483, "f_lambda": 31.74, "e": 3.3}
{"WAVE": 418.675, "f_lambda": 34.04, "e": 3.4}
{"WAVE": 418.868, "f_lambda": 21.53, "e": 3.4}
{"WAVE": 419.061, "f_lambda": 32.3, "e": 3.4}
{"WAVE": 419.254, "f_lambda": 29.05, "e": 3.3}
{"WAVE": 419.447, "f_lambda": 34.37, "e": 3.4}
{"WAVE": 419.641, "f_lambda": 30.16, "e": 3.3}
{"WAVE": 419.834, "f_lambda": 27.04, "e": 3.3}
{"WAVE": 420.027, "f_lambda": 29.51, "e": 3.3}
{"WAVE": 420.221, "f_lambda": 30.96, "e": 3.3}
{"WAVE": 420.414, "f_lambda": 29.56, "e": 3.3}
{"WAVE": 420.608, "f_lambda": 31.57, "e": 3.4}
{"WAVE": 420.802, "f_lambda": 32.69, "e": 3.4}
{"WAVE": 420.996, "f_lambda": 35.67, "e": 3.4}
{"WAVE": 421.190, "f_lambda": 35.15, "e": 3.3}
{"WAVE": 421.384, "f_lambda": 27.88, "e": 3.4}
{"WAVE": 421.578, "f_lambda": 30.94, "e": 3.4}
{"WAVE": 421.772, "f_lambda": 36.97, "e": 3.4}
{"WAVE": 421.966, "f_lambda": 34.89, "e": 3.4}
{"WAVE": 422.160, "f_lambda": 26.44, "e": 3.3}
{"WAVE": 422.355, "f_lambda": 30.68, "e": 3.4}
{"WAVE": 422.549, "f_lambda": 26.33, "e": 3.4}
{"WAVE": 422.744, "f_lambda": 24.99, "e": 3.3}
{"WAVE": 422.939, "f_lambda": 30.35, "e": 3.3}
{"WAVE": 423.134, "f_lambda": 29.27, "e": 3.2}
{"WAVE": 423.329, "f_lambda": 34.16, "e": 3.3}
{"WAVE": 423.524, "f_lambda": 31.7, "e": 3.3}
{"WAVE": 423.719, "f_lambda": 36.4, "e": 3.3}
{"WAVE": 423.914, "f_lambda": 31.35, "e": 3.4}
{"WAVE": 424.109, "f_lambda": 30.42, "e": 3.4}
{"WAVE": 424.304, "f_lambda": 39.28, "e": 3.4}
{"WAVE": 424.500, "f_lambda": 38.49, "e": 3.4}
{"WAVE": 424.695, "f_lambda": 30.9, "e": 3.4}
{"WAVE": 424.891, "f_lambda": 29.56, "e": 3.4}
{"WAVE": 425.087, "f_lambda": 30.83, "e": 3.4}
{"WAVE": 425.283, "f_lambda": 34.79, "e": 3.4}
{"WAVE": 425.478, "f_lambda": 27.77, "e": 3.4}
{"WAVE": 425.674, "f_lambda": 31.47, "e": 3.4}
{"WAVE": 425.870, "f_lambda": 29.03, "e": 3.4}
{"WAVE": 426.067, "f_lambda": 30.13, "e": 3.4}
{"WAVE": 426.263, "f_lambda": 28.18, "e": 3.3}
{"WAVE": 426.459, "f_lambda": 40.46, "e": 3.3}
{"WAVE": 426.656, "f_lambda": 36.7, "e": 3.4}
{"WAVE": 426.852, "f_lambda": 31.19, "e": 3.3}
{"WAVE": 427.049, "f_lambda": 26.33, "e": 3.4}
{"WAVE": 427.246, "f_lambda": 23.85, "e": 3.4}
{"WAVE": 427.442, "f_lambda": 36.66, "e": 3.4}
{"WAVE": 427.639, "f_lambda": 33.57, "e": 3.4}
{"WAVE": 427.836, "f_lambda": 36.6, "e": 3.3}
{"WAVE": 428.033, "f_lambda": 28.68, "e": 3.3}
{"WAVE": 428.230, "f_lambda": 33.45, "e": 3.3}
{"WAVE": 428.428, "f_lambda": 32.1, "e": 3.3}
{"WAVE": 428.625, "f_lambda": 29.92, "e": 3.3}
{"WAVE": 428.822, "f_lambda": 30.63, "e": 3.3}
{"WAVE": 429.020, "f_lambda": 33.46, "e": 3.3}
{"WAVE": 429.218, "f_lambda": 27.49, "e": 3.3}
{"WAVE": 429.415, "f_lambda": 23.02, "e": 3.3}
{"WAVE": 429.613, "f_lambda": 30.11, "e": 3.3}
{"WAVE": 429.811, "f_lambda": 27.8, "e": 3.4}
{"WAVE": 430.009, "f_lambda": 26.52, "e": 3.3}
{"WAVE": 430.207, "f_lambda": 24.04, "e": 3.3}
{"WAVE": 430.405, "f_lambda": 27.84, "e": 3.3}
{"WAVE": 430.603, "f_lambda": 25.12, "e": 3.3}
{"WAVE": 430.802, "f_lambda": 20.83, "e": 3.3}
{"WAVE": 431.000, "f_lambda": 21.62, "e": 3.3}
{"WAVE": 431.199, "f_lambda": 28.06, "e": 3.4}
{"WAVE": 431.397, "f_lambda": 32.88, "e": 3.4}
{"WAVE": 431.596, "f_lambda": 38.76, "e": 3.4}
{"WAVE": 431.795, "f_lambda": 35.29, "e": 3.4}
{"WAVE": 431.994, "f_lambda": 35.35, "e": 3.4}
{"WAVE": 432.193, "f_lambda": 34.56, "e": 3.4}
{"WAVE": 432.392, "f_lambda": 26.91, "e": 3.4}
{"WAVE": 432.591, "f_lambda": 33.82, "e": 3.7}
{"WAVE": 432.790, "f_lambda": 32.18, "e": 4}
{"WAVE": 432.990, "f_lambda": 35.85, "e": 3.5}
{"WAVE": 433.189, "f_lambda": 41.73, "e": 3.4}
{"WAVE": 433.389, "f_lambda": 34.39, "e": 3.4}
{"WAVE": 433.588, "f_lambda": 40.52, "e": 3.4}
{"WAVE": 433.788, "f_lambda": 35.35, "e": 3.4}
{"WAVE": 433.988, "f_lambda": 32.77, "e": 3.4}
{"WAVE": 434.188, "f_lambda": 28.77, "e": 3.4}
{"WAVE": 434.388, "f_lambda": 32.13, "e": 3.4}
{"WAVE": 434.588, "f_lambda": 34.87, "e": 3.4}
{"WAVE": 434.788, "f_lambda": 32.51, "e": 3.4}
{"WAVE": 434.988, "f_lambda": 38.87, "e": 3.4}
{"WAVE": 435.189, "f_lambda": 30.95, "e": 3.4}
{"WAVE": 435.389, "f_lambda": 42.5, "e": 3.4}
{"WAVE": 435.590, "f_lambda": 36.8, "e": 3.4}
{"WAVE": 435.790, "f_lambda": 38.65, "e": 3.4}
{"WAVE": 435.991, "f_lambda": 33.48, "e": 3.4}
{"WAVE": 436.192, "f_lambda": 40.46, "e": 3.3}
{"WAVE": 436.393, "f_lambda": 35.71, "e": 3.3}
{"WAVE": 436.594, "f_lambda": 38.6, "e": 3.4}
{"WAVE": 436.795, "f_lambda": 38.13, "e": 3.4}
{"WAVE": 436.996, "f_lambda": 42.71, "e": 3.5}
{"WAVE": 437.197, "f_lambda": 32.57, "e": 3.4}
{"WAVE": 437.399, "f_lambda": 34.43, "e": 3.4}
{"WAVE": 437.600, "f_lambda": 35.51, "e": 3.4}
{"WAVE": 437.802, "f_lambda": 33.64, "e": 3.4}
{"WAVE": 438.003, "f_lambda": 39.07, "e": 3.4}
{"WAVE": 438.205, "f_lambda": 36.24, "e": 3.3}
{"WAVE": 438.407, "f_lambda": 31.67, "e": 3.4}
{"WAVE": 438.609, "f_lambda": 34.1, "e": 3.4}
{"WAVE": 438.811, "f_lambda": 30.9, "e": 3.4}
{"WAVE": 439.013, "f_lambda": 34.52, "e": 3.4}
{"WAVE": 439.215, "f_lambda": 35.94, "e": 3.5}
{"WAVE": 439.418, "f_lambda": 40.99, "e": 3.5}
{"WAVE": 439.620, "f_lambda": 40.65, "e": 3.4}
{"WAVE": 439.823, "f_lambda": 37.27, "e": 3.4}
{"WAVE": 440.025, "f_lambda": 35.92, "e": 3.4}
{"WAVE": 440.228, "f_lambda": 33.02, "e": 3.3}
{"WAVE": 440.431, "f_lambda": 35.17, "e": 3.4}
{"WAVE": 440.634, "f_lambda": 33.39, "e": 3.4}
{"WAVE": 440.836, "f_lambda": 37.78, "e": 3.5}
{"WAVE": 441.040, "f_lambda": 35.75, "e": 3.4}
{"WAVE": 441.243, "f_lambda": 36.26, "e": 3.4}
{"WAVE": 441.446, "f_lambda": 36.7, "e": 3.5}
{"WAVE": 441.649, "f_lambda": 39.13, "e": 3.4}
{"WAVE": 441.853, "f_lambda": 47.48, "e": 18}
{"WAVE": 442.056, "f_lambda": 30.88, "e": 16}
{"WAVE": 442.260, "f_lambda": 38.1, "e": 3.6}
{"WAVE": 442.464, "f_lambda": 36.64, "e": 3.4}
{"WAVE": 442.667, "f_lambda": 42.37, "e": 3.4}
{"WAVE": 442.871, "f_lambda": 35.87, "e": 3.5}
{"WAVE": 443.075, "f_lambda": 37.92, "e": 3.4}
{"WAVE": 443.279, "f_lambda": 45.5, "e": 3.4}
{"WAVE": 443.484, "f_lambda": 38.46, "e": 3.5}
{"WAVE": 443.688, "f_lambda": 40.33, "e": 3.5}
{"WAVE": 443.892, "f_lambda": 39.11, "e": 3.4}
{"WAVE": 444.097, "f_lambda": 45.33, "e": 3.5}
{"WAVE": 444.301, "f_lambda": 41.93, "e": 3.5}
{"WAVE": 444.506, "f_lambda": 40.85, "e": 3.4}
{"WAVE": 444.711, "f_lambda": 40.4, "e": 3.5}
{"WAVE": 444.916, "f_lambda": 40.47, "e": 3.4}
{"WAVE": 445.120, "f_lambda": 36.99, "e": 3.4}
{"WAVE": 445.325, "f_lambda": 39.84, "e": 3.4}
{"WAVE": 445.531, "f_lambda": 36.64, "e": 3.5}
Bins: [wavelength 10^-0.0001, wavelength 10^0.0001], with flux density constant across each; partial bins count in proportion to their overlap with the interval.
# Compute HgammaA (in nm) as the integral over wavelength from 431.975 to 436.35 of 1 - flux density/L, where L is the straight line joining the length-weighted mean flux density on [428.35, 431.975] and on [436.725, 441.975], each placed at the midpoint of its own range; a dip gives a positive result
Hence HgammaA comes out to -0.41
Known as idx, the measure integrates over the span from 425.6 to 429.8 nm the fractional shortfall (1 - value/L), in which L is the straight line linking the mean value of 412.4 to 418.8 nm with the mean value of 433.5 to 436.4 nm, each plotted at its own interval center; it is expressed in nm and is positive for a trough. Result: 0.34 nm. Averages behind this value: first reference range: 30.7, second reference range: 35.6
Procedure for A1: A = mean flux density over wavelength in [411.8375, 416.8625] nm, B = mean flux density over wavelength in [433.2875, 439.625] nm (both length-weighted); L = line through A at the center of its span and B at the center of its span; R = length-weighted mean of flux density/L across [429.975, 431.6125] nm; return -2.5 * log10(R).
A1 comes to 0.278 mag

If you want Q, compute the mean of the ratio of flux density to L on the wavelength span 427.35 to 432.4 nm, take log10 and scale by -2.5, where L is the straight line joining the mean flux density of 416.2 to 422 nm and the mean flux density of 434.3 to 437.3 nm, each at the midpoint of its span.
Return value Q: 0.15 mag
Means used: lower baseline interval 30.8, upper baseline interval 36.6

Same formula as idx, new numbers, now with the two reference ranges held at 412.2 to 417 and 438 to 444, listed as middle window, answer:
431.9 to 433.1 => 0.071 nm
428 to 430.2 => 0.338 nm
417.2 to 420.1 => 0.210 nm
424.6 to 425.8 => 0.098 nm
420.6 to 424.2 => 0.162 nm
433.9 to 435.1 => 0.081 nm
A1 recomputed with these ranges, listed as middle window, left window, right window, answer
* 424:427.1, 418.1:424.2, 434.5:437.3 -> 0.01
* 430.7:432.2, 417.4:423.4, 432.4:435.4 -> 0.11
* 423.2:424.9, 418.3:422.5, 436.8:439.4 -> -0.06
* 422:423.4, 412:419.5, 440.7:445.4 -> 0.13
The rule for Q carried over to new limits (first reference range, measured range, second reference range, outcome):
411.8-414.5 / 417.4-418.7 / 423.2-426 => 0.040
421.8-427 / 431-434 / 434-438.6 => 0.010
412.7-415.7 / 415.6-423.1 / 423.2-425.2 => 0.058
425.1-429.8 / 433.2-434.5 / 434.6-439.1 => -0.004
